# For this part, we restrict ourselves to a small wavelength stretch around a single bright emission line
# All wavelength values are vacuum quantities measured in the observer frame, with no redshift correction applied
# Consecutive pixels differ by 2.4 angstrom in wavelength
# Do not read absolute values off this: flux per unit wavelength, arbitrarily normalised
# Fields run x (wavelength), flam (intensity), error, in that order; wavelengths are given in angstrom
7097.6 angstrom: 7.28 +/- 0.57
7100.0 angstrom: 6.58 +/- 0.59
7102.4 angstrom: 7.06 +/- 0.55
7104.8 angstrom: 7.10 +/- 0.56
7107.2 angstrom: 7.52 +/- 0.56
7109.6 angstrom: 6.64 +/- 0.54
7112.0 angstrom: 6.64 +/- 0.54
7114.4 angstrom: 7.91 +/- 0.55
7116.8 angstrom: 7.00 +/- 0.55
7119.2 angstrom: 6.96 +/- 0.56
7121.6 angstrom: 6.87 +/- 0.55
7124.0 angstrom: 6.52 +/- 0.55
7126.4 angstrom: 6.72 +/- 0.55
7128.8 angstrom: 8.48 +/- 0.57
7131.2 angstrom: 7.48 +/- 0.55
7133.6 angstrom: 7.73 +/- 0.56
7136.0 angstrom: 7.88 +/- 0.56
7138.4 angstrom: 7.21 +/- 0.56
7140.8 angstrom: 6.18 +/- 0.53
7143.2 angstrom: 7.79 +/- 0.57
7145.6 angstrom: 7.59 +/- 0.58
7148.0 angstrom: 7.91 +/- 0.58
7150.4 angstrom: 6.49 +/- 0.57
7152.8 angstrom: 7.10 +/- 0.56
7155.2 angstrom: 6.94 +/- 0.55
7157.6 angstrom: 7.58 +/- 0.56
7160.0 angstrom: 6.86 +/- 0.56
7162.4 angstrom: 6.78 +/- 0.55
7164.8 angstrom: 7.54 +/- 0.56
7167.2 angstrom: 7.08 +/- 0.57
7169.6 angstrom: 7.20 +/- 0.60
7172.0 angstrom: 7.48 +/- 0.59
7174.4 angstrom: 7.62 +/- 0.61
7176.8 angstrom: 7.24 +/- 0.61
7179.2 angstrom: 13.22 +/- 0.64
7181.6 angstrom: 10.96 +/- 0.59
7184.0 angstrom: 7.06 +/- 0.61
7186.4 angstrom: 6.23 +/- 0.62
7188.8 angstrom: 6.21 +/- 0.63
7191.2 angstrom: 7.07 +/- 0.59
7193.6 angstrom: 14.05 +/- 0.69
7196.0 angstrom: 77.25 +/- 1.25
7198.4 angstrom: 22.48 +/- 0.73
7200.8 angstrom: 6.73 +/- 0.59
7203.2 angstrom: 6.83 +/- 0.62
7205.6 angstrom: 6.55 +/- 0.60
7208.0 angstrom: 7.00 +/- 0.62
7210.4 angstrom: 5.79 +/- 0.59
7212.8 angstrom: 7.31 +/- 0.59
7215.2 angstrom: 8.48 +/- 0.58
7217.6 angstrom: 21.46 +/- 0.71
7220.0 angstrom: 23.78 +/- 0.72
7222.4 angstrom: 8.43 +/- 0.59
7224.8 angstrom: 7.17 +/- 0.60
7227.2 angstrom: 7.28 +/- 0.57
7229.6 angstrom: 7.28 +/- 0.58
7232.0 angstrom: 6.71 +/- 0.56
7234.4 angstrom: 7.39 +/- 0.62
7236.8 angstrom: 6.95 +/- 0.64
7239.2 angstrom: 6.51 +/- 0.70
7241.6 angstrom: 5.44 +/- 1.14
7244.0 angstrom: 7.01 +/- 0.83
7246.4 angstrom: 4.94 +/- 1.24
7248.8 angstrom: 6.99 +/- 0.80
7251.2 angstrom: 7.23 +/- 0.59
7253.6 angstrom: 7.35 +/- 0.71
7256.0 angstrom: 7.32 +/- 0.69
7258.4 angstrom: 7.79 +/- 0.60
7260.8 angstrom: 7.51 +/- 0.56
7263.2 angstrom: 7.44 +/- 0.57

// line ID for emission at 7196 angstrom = Halpha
